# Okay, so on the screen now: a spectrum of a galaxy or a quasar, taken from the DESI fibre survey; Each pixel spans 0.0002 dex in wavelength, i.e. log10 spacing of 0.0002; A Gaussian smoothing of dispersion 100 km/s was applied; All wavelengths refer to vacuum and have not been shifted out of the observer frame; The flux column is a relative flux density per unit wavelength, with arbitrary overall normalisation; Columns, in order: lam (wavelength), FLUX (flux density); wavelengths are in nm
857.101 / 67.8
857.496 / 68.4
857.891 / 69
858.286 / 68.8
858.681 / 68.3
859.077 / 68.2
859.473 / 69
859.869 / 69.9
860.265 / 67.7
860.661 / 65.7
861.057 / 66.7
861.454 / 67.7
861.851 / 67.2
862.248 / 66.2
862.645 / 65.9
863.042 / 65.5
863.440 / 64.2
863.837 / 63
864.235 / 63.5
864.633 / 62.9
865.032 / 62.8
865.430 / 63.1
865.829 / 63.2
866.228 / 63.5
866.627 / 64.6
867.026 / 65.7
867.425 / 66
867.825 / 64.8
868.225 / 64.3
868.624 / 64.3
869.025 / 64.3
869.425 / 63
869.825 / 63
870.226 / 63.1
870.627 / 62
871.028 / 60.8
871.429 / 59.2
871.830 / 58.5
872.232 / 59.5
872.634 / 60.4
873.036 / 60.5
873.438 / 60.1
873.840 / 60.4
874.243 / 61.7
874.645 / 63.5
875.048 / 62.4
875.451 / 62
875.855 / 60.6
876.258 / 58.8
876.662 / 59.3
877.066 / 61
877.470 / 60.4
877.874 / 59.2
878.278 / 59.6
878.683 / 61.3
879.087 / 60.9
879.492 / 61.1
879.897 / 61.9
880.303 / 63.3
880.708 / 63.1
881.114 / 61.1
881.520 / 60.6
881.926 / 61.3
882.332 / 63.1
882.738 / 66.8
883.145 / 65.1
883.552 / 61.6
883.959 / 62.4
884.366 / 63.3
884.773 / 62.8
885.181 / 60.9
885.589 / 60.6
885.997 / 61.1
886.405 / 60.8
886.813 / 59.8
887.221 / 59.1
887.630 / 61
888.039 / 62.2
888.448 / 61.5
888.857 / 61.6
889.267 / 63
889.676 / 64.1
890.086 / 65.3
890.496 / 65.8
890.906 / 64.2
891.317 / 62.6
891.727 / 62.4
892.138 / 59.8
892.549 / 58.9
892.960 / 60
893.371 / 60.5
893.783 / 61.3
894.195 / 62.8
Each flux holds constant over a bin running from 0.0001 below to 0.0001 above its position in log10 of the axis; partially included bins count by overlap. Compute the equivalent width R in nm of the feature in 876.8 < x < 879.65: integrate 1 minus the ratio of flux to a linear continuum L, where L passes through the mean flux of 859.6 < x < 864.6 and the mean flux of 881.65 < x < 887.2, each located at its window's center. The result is 0.12 nm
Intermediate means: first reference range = 66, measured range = 60.5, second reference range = 62.2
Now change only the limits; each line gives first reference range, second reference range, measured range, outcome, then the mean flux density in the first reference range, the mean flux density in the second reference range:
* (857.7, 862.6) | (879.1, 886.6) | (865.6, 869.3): 0.09 nm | 67.8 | 62.2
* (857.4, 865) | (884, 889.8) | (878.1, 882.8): 0.07 nm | 66.6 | 61.6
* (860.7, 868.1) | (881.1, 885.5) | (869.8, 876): 0.27 nm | 64.8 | 62.6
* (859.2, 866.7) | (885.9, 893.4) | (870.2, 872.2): 0.12 nm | 65.4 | 61.8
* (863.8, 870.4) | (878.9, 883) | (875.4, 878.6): 0.14 nm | 63.8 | 62.4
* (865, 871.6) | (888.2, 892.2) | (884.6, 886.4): 0.06 nm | 63.4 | 63.1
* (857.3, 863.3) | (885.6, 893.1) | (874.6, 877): 0.13 nm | 67.6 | 61.8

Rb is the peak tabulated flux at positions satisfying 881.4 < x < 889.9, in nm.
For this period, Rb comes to 66.8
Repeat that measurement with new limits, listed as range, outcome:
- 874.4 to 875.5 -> 63.5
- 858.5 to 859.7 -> 69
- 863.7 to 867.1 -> 65.7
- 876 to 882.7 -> 63.3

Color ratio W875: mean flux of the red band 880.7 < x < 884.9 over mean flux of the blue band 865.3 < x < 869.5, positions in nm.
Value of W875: 0.98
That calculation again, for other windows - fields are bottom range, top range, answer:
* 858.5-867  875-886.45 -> 0.94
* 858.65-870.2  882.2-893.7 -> 0.95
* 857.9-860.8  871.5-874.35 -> 0.88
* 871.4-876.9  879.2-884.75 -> 1.03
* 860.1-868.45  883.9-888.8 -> 0.94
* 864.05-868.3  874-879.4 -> 0.95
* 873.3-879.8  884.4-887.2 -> 1.00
